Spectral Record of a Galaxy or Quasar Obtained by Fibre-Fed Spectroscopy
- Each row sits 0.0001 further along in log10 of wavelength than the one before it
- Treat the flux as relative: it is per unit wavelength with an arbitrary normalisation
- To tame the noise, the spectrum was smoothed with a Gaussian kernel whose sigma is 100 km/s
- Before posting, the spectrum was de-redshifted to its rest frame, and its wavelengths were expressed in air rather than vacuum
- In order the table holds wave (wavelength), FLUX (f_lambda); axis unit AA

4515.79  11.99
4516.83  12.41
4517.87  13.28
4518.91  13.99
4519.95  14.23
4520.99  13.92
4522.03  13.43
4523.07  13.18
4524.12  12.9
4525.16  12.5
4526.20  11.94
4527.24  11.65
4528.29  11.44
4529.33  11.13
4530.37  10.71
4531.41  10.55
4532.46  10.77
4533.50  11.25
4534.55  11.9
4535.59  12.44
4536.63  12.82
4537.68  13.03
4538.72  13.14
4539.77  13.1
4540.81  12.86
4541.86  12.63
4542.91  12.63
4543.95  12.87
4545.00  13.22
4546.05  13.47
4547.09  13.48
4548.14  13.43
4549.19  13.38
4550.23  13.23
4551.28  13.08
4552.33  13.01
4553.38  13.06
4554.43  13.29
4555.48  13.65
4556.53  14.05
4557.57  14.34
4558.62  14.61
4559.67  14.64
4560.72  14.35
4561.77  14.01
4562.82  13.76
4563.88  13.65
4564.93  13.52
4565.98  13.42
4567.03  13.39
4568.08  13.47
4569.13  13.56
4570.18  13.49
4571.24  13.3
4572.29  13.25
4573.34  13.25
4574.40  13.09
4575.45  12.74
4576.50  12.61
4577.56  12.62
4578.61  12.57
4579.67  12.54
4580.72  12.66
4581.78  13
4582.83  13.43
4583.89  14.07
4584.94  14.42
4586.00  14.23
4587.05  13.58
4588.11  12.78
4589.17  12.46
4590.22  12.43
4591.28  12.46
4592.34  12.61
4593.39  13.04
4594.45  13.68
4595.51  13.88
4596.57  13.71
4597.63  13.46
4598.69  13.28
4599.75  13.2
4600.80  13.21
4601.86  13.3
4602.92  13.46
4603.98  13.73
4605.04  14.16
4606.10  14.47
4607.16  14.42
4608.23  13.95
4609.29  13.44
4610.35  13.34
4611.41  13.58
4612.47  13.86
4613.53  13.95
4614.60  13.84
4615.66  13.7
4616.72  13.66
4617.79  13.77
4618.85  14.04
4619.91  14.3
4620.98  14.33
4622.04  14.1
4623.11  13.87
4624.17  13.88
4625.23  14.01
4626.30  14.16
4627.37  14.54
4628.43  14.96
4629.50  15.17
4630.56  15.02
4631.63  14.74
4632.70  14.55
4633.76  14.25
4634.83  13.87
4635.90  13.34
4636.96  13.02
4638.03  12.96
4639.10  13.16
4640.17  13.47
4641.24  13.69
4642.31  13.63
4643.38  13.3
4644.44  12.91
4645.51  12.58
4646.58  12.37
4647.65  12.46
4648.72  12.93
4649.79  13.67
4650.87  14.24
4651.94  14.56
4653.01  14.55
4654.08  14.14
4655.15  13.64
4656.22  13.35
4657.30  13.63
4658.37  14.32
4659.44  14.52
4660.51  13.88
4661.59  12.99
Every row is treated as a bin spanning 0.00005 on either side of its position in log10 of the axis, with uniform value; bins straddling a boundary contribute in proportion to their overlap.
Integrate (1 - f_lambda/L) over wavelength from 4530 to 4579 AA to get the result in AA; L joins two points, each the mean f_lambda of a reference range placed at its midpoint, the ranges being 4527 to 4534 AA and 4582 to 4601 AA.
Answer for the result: -4.7 AA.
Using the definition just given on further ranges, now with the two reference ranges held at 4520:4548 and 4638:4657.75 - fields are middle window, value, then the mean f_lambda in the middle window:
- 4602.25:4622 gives -1.14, 13.9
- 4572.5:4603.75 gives -0.58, 13.2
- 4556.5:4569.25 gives -1.20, 13.9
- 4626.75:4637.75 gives -0.83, 14.3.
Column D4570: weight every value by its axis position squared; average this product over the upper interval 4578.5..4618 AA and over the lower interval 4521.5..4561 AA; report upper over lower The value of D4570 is 1.1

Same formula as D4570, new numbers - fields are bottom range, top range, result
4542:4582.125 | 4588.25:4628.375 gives 1.04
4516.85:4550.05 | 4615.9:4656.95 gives 1.14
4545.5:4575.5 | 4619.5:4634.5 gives 1.09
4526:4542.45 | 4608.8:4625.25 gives 1.20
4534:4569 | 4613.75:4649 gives 1.07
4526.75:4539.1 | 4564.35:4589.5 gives 1.15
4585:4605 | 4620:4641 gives 1.07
